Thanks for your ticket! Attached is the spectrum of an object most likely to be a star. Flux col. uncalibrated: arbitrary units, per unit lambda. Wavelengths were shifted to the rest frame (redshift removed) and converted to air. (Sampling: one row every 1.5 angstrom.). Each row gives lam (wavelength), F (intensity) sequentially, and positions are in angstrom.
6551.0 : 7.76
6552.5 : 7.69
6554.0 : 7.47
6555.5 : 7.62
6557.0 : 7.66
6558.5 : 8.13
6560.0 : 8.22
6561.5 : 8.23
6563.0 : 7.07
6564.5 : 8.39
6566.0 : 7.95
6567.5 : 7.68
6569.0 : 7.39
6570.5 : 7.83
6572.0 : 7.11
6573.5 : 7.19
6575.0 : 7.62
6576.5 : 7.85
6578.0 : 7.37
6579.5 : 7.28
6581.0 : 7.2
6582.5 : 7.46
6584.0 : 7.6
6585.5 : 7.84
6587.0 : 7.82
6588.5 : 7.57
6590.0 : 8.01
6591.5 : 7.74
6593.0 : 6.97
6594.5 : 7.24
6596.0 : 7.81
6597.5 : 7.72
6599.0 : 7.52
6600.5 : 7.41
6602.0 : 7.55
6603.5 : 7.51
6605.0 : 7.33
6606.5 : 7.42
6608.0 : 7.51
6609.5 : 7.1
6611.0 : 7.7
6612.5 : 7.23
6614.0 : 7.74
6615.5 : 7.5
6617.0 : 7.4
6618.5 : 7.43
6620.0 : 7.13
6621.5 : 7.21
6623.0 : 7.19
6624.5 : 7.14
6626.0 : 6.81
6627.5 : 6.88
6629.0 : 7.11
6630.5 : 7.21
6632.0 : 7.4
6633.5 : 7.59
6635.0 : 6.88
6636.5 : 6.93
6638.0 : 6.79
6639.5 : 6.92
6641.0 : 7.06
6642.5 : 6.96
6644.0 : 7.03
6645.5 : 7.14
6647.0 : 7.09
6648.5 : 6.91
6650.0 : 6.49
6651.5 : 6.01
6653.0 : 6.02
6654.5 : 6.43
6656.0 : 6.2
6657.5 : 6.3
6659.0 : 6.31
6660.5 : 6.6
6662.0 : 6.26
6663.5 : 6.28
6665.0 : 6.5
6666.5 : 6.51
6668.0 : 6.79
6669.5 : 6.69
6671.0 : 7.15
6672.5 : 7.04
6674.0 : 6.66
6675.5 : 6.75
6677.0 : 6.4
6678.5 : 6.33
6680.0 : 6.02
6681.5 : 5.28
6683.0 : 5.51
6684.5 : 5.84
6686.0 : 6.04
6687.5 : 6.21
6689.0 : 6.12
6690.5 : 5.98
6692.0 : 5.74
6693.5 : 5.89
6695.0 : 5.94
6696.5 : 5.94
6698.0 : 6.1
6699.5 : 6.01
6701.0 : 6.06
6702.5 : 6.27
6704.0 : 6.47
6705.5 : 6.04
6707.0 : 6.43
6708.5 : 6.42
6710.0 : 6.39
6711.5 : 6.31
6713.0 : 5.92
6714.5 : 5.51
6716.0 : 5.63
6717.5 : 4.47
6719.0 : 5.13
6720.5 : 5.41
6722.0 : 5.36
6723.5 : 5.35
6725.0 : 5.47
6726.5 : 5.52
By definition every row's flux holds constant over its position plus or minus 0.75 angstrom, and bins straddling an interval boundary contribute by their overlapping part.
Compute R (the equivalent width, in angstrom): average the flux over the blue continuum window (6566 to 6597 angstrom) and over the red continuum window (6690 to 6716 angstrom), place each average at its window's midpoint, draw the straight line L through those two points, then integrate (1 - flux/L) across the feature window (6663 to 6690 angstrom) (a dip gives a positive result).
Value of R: 0.2 angstrom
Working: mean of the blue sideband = 7.54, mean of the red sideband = 6.07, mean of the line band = 6.34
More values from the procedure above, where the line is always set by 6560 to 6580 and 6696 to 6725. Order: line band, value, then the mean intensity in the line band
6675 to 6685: 0.4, 6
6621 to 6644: -0.8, 7.07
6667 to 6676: -0.7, 6.84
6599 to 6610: -0.3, 7.42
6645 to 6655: 0.1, 6.57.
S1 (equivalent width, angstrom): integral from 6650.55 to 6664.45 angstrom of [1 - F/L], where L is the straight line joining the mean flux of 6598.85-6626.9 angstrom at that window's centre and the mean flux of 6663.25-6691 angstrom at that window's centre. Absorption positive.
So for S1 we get 0.8 angstrom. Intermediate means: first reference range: 7.35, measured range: 6.27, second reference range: 6.32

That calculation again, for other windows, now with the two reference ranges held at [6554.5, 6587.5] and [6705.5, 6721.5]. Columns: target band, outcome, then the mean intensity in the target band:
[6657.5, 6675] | -0.6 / 6.61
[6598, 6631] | -1.1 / 7.32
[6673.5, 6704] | 0.2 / 6.06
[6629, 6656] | -0.6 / 6.86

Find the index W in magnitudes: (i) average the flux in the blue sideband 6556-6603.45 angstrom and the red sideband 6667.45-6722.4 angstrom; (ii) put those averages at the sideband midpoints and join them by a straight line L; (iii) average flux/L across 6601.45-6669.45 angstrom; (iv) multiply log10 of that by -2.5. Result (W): -0.01 mag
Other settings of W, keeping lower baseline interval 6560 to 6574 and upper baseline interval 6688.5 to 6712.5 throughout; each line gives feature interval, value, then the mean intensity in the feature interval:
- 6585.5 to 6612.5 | -0.031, 7.53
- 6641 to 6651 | -0.025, 6.92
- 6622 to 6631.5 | -0.012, 7.07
